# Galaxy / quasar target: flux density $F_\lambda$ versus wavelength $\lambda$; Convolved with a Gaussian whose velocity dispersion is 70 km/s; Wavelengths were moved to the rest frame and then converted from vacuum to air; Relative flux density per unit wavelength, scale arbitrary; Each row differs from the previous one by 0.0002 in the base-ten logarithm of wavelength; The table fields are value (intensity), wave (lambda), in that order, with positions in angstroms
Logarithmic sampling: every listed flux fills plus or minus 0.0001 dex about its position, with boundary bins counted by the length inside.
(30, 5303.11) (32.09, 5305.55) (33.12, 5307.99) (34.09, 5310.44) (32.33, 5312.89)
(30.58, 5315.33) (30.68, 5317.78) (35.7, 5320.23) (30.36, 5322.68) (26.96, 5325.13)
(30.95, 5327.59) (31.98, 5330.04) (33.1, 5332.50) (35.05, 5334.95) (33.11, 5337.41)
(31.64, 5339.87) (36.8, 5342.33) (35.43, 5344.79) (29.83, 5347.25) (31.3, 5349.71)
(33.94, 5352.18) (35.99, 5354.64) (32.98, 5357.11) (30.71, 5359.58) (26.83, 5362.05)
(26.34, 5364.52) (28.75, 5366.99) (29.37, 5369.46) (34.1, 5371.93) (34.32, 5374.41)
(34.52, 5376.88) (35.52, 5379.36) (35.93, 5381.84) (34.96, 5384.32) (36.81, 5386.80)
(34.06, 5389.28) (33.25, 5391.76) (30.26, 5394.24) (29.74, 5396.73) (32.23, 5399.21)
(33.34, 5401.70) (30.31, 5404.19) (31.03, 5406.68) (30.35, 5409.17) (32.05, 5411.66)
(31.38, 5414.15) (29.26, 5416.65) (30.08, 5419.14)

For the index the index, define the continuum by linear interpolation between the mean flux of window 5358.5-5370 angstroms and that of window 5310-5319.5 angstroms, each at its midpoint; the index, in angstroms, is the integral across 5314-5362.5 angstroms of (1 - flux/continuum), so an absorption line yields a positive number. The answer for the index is -3.39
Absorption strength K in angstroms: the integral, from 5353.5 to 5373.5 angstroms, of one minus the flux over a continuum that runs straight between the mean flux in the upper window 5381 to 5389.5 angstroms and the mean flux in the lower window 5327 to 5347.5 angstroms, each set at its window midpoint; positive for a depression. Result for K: 2.2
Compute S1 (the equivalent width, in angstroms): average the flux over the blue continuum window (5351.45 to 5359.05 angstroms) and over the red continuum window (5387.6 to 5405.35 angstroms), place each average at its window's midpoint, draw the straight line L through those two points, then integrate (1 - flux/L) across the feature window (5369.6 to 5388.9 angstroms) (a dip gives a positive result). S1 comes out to -1.1 angstroms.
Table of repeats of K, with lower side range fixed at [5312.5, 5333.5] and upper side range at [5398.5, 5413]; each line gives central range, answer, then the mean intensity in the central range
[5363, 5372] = 0.7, 29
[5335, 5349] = -0.9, 33.4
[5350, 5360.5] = -0.6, 33.3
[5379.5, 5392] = -1.5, 35.2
